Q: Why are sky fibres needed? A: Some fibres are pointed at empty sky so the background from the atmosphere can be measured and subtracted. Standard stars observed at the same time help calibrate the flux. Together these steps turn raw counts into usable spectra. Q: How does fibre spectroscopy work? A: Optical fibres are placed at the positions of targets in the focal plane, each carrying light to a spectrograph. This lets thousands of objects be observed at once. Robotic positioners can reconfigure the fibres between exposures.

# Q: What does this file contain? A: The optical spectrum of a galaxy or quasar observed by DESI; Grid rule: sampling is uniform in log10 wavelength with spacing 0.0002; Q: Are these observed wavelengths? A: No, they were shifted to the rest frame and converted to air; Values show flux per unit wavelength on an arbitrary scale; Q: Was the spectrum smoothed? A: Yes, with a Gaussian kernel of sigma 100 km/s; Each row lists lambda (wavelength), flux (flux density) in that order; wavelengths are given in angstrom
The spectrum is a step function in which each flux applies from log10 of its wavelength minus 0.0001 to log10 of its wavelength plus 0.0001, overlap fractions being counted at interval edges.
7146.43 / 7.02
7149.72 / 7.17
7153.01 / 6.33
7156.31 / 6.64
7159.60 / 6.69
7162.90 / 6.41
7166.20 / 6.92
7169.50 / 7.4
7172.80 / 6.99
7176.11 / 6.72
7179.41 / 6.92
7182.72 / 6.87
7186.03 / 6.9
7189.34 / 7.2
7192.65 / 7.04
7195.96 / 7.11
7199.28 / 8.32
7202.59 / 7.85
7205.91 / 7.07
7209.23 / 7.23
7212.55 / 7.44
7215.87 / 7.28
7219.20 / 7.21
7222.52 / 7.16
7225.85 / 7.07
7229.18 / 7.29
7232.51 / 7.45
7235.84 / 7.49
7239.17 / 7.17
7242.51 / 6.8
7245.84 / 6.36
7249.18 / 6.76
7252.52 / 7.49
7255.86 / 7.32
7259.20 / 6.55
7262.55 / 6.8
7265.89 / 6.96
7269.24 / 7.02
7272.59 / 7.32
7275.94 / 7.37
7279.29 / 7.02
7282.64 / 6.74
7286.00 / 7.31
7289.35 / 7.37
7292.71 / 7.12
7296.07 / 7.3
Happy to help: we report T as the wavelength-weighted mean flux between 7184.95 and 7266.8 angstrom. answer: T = 7.18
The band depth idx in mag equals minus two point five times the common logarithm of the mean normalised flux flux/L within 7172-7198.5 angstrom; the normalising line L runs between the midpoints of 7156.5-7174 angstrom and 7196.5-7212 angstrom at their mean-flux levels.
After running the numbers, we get 0.03 mag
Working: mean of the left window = 6.86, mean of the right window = 7.57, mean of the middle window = 7.01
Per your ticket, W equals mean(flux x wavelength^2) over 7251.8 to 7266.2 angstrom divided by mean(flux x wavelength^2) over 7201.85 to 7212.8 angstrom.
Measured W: 0.97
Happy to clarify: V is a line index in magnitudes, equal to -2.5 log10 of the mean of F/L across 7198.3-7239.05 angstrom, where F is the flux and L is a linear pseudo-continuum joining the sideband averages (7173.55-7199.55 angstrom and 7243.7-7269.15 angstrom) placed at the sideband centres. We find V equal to -0.06 mag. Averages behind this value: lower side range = 7.07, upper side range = 6.9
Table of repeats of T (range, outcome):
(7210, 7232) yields 7.25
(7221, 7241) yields 7.27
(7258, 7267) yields 6.77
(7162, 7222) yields 7.17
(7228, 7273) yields 7.05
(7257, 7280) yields 7.01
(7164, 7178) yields 6.98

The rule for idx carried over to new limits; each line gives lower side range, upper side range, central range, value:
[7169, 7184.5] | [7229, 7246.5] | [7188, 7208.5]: -0.06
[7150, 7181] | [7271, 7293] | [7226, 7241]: -0.04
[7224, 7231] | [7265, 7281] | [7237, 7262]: 0.04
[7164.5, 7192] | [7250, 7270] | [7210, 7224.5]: -0.04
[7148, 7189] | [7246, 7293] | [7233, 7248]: 0.00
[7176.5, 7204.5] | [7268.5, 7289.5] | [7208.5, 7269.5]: 0.02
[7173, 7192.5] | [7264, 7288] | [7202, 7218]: -0.05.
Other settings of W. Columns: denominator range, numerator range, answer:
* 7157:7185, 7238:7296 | 1.05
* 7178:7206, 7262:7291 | 1.00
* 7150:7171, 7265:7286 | 1.08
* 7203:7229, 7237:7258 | 0.97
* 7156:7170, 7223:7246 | 1.07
